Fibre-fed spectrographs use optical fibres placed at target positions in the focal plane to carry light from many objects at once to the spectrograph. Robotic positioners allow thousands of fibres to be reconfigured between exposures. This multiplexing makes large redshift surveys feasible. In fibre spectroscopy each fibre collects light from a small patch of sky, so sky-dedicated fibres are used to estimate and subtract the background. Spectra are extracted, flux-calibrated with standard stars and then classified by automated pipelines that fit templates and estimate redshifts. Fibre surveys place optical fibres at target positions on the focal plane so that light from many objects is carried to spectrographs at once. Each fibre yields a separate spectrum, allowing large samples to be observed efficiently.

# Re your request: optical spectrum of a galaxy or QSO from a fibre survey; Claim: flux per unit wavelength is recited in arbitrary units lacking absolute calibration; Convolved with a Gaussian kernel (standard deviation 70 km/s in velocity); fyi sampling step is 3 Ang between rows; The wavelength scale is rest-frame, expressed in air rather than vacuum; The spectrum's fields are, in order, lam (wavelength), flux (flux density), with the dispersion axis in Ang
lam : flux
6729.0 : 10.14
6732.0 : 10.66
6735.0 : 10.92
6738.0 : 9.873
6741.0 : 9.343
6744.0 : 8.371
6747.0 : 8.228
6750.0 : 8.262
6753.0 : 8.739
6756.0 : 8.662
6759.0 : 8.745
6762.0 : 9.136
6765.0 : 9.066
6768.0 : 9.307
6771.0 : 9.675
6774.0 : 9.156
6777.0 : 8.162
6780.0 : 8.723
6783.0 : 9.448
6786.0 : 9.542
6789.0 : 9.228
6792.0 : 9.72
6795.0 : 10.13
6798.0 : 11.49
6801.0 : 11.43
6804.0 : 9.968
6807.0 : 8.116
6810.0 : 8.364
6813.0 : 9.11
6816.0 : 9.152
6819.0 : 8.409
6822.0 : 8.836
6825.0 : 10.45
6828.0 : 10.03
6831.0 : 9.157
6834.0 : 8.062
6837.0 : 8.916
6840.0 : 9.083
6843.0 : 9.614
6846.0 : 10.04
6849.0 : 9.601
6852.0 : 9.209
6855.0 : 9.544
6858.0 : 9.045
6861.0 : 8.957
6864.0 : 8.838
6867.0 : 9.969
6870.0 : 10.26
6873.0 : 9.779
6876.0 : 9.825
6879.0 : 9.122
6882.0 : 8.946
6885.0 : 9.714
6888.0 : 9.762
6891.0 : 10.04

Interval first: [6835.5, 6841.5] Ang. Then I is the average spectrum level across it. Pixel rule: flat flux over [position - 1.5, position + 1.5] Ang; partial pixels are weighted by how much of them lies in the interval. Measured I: 9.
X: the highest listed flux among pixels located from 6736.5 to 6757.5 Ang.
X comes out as 9.873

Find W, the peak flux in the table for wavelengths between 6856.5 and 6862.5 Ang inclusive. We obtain 9.045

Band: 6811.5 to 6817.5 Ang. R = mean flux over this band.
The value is 9.13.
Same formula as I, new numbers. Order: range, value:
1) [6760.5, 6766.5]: 9.1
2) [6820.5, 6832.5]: 9.62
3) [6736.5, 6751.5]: 8.82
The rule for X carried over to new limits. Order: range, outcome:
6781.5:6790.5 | 9.542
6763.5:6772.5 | 9.675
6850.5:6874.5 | 10.26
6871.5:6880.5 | 9.825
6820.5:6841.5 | 10.45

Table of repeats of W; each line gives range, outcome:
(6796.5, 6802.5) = 11.49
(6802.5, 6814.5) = 9.968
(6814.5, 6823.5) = 9.152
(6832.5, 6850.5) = 10.04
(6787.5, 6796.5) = 10.13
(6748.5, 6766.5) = 9.136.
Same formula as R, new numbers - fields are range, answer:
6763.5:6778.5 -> 9.07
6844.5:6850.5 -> 9.82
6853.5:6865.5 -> 9.1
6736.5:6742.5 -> 9.61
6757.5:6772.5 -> 9.19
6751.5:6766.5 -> 8.87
